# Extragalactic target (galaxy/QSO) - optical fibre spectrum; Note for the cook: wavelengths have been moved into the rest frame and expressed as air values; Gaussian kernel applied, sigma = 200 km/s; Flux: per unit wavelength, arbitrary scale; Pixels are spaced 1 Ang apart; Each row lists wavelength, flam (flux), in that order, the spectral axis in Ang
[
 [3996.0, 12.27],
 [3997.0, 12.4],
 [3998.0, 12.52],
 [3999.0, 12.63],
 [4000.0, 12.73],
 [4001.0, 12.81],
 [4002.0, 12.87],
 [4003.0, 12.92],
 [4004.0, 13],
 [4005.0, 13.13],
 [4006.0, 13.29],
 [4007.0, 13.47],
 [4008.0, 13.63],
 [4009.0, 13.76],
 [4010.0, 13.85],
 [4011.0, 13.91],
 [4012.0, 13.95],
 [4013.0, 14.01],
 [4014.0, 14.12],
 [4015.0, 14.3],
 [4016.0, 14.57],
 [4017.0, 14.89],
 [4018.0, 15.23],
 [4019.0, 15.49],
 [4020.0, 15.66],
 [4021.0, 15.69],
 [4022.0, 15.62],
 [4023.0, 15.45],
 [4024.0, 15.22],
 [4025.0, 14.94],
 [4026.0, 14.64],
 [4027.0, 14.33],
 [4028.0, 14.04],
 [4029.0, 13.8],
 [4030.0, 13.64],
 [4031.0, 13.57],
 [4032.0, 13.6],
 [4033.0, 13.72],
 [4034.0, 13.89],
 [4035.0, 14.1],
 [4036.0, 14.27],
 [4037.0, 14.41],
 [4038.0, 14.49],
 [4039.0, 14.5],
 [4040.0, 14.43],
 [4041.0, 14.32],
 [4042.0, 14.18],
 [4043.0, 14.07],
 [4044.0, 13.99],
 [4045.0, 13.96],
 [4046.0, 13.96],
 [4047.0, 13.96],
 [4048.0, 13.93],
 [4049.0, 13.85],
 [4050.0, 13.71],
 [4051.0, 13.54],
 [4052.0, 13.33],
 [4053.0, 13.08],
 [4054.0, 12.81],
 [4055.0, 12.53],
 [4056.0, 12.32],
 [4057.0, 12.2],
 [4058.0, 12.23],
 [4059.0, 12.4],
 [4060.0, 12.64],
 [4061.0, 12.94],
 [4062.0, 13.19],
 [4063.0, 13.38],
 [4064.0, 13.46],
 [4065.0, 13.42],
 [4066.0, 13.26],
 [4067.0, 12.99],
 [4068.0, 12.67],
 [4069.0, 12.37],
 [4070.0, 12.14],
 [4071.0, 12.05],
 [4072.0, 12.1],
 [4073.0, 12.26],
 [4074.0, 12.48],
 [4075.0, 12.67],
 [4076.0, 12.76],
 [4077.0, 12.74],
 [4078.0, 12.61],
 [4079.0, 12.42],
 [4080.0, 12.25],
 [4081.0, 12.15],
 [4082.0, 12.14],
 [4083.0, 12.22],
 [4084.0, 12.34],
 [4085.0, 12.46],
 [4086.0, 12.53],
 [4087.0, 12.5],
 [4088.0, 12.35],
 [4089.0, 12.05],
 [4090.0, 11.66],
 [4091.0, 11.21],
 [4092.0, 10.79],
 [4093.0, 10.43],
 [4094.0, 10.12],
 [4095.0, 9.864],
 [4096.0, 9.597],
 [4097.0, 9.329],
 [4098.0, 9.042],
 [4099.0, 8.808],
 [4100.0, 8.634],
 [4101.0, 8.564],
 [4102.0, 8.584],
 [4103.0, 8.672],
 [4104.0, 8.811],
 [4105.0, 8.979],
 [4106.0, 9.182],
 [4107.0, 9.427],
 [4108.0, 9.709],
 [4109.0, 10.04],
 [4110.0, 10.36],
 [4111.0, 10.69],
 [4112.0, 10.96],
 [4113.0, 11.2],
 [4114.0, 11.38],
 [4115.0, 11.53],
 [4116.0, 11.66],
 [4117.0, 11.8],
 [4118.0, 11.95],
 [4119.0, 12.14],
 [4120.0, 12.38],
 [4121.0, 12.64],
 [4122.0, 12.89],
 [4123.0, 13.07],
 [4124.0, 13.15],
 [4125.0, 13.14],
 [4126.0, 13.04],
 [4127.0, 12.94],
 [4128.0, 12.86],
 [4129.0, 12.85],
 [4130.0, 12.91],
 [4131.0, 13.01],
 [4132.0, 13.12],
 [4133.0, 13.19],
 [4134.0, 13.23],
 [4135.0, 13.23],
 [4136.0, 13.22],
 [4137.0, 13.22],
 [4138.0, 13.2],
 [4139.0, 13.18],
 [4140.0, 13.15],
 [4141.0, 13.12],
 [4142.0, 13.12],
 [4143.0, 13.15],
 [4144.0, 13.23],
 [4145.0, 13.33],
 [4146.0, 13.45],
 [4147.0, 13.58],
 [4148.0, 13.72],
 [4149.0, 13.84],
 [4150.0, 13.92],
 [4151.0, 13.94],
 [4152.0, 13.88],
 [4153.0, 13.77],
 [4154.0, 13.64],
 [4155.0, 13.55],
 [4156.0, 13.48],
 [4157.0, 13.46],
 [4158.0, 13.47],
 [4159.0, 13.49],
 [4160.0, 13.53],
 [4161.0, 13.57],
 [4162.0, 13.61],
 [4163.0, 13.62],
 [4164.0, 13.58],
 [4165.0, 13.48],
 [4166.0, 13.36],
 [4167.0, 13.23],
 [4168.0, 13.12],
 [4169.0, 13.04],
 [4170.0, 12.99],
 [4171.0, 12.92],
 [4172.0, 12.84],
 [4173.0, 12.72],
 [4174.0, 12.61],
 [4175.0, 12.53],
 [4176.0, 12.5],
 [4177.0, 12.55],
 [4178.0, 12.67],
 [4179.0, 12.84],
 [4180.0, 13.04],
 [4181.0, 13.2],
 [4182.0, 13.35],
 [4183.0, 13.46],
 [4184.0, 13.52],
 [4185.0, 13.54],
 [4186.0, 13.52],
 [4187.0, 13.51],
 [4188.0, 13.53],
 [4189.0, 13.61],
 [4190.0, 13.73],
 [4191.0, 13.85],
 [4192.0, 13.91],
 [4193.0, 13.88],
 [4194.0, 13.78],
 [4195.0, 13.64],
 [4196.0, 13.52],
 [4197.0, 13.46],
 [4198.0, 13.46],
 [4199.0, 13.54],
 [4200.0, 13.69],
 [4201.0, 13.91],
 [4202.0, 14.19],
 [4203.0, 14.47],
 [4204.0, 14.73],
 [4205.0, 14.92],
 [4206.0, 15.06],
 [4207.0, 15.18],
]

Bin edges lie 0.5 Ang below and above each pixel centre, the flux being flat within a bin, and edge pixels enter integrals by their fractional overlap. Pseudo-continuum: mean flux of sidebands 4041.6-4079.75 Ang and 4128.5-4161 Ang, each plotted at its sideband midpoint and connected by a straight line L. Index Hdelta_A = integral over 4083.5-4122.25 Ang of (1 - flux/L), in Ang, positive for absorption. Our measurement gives 7.4 Ang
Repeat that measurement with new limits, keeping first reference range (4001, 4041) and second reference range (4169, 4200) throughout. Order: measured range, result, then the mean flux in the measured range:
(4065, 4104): 6.9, 11.4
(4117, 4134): 1.0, 12.8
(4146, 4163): -0.3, 13.6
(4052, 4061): 0.9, 12.6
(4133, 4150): 0.2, 13.3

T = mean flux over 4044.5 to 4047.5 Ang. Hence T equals 14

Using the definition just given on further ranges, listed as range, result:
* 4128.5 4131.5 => 12.9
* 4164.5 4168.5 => 13.3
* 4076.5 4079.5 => 12.6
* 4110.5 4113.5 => 11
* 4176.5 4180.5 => 12.8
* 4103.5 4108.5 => 9.22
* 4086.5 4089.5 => 12.3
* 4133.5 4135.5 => 13.2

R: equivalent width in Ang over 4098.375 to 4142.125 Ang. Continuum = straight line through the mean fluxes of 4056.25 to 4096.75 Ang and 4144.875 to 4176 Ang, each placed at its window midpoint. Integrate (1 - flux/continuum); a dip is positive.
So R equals 4.1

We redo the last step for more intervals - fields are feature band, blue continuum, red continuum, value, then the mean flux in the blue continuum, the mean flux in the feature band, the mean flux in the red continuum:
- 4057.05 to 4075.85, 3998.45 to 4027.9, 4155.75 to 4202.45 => 1.6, 14.1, 12.7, 13.4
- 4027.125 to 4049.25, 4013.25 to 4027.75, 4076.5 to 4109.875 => -0.2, 15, 14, 10.7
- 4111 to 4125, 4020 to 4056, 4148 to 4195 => 1.7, 14.1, 12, 13.4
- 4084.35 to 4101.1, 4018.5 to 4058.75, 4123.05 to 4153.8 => 3.7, 14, 10.6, 13.3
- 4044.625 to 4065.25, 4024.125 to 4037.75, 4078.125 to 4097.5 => -0.2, 14.1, 13.2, 11.5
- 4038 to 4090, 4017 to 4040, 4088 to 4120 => -1.7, 14.6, 13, 10.3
